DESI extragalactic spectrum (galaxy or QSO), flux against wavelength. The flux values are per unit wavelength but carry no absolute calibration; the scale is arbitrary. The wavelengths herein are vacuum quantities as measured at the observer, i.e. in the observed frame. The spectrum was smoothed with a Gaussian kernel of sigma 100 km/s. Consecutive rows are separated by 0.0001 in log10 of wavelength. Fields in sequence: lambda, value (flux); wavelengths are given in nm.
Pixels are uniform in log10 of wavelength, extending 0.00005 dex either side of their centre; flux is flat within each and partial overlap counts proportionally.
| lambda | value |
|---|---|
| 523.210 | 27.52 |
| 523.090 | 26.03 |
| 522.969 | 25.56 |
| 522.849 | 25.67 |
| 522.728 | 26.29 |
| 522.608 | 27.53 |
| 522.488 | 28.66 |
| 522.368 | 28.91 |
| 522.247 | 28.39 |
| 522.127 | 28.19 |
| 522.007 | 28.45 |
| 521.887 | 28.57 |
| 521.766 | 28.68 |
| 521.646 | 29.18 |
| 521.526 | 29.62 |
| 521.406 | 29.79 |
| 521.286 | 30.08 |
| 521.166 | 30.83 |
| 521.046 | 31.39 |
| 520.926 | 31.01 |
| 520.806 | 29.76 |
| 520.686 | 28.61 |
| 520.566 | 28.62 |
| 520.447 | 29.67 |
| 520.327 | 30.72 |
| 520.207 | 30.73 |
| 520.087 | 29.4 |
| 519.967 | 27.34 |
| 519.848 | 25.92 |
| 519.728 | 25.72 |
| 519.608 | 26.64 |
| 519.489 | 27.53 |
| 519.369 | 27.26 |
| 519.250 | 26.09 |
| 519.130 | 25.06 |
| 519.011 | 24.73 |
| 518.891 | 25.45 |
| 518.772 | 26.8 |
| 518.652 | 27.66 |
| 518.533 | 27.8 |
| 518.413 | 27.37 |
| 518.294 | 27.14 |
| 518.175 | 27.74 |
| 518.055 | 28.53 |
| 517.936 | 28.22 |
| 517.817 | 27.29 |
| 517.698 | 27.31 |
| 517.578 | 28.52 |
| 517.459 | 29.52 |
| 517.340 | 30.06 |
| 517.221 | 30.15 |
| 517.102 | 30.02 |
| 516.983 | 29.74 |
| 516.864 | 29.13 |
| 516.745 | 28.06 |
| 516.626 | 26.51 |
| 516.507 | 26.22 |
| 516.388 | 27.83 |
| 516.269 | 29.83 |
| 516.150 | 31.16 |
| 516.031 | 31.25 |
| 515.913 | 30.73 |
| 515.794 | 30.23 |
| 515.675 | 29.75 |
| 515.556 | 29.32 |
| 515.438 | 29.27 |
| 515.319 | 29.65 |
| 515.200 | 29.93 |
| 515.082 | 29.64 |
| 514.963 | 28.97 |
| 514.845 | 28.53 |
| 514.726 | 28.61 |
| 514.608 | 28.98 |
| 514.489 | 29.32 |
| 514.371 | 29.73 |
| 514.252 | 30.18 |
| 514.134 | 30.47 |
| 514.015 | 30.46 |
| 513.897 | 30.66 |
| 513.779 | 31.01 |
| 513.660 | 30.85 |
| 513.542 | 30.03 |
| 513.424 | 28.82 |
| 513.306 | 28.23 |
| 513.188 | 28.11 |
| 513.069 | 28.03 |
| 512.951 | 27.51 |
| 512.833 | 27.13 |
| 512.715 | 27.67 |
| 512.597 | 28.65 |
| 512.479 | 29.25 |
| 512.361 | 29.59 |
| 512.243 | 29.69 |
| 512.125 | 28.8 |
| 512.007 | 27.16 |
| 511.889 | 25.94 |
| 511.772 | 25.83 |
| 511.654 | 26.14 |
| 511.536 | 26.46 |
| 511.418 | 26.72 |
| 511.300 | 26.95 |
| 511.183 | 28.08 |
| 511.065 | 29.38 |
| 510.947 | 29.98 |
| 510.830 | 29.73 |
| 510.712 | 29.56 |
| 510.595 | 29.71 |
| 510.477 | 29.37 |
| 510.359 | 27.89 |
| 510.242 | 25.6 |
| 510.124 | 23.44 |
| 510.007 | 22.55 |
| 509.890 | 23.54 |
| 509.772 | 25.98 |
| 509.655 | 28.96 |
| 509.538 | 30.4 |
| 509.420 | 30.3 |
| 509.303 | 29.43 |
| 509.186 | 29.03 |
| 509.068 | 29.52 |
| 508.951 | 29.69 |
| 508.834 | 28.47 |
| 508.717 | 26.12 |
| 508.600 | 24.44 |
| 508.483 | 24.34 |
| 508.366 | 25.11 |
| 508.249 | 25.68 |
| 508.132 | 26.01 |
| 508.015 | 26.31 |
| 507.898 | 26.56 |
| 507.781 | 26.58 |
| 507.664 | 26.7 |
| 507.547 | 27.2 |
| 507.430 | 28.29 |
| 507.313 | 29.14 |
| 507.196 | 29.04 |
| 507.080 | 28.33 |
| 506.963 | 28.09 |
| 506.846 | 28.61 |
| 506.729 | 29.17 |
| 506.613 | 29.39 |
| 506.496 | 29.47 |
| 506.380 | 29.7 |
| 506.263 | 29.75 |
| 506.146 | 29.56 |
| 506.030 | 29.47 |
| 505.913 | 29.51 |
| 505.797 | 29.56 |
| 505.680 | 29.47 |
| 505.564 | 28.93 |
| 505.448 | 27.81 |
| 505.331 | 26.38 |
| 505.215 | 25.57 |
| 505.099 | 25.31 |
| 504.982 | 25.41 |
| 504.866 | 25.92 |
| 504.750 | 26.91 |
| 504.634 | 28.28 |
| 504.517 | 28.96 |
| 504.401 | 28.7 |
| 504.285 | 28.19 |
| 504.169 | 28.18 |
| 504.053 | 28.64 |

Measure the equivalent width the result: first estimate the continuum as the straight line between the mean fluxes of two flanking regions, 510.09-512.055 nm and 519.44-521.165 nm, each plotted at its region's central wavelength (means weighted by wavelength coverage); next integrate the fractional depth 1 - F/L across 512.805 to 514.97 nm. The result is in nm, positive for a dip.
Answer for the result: -0.101 nm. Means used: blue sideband 27.6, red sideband 28.9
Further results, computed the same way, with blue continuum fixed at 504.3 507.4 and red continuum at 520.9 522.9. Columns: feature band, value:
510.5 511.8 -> 0.017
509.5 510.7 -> 0.071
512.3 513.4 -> 0.012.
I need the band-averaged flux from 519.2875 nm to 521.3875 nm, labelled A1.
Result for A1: 28.9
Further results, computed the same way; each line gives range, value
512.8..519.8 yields 28.6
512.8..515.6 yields 29.3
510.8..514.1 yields 28.5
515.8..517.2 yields 29.2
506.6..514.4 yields 28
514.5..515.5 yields 29.2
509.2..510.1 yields 27.3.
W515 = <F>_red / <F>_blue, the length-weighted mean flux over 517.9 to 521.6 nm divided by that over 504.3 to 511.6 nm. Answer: 1.02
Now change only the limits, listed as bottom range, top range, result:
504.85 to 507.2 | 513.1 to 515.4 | 1.04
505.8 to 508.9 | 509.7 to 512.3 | 0.98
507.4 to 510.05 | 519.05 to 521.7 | 1.06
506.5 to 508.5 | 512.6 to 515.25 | 1.06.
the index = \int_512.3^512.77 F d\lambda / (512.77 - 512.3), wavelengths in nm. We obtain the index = 28.8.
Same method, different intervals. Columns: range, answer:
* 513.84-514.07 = 30.6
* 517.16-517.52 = 29.9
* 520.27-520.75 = 29.4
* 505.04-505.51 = 26.3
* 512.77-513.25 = 27.7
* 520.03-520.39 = 30.2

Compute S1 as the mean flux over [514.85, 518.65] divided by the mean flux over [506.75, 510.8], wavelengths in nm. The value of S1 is 1.1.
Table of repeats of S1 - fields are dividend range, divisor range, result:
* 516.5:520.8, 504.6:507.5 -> 0.99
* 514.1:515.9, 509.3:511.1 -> 1.06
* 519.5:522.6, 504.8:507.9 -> 1.03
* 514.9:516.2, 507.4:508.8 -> 1.15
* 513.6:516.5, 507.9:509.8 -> 1.08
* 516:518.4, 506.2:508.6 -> 1.04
